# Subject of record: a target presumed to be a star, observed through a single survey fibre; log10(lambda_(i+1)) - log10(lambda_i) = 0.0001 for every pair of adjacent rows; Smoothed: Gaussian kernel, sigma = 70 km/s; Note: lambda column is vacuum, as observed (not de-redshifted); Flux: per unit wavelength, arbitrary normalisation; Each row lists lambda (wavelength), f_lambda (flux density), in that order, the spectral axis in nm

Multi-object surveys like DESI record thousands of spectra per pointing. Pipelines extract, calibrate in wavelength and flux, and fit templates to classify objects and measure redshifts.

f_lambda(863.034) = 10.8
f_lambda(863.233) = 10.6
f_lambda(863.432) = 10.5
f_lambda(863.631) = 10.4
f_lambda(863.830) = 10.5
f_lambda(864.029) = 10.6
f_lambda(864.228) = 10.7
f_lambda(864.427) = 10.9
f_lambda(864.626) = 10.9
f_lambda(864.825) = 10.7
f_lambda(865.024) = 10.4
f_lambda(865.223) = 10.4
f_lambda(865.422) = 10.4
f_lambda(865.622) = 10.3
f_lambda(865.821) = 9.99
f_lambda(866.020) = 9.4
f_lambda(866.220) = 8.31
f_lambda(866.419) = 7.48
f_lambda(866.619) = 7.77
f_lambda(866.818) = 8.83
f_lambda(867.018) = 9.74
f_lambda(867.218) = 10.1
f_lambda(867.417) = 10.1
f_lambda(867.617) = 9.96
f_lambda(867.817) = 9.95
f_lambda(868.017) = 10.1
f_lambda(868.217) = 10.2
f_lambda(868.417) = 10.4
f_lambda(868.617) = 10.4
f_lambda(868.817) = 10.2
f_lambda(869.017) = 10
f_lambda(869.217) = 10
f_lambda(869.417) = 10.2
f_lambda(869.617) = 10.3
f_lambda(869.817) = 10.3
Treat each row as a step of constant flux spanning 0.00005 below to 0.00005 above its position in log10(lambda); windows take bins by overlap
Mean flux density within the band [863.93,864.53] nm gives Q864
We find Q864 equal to 10.7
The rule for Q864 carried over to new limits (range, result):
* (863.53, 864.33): 10.5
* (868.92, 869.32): 10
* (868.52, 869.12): 10.2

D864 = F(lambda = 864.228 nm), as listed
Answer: 10.7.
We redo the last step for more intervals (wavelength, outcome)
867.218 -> 10.1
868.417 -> 10.4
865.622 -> 10.3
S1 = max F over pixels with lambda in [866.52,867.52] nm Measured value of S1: 10.1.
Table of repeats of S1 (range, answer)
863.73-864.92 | 10.9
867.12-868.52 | 10.4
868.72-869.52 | 10.2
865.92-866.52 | 9.4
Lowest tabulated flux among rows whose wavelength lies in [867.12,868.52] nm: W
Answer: 9.95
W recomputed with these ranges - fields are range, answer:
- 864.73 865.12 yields 10.4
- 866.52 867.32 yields 7.77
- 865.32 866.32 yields 8.31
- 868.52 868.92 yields 10.2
